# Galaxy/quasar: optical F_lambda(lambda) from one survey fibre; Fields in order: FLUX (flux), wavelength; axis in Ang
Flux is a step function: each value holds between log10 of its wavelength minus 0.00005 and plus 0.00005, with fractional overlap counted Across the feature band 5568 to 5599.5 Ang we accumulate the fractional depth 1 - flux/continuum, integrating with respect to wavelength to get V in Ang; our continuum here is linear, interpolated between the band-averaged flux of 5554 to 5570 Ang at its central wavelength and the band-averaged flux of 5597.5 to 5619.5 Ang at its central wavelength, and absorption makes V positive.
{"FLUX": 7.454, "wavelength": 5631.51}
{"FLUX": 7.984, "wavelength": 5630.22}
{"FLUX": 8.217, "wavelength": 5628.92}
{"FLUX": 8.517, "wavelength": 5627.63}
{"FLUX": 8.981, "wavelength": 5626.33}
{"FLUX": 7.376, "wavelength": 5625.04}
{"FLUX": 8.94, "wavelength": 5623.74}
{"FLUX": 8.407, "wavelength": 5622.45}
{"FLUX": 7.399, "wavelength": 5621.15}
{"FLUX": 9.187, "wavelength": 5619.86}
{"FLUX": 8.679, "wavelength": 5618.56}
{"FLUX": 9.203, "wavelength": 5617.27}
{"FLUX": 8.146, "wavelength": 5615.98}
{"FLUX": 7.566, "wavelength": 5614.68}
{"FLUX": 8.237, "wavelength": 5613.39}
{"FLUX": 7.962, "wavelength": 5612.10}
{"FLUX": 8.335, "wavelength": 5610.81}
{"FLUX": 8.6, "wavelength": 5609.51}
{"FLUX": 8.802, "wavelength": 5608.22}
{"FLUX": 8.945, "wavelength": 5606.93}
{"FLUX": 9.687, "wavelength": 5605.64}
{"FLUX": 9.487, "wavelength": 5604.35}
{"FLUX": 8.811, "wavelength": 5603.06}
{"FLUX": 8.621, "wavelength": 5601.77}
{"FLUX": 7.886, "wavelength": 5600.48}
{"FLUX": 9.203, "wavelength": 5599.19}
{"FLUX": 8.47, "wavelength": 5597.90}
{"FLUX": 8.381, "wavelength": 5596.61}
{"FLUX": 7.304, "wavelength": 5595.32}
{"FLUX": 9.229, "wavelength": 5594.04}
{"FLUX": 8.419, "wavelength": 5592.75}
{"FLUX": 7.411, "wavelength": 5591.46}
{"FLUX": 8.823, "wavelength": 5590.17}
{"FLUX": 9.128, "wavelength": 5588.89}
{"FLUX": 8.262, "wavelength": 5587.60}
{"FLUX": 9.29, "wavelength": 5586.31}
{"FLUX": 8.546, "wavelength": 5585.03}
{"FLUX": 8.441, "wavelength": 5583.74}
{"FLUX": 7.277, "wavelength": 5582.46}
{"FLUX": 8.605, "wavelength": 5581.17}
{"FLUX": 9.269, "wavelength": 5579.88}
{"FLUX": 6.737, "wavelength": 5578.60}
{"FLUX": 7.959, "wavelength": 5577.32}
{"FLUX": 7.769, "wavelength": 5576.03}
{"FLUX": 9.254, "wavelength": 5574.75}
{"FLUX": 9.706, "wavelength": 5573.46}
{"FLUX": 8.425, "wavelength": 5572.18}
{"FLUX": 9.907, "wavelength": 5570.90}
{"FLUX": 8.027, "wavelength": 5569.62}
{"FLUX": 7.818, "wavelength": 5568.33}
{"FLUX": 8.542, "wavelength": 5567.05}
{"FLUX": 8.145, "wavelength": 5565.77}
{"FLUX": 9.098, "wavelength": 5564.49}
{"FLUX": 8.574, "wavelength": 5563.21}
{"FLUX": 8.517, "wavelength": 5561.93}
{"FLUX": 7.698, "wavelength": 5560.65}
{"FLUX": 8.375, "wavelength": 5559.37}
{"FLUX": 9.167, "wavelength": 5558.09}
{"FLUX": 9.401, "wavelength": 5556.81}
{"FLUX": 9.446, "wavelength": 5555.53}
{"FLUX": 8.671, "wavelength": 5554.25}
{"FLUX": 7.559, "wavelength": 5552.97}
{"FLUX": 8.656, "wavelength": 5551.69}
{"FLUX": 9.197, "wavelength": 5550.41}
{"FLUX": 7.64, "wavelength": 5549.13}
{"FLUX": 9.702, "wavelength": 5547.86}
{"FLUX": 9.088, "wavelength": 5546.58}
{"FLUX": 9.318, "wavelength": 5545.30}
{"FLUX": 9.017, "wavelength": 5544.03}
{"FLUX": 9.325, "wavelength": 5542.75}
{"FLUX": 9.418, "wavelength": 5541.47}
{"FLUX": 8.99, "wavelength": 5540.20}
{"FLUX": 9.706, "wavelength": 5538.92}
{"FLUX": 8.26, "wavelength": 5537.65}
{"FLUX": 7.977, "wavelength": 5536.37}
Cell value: 0.51 Ang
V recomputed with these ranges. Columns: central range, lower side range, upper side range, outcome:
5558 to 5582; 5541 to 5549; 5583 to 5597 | 0.9 Ang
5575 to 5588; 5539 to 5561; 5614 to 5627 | 0.6 Ang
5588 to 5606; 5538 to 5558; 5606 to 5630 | 0.0 Ang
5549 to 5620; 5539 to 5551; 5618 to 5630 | 1.6 Ang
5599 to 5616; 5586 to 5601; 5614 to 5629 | -0.3 Ang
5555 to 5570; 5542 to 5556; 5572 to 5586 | 0.1 Ang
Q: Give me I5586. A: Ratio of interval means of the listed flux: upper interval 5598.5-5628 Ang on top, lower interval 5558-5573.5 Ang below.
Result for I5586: 1.00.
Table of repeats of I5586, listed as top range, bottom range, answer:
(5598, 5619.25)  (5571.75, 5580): 1.03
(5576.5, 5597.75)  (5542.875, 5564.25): 0.95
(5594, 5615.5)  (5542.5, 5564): 0.97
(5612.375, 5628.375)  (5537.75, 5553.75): 0.94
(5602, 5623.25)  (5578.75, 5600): 1.02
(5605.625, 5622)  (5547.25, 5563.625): 0.98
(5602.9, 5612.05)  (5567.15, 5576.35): 1.02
